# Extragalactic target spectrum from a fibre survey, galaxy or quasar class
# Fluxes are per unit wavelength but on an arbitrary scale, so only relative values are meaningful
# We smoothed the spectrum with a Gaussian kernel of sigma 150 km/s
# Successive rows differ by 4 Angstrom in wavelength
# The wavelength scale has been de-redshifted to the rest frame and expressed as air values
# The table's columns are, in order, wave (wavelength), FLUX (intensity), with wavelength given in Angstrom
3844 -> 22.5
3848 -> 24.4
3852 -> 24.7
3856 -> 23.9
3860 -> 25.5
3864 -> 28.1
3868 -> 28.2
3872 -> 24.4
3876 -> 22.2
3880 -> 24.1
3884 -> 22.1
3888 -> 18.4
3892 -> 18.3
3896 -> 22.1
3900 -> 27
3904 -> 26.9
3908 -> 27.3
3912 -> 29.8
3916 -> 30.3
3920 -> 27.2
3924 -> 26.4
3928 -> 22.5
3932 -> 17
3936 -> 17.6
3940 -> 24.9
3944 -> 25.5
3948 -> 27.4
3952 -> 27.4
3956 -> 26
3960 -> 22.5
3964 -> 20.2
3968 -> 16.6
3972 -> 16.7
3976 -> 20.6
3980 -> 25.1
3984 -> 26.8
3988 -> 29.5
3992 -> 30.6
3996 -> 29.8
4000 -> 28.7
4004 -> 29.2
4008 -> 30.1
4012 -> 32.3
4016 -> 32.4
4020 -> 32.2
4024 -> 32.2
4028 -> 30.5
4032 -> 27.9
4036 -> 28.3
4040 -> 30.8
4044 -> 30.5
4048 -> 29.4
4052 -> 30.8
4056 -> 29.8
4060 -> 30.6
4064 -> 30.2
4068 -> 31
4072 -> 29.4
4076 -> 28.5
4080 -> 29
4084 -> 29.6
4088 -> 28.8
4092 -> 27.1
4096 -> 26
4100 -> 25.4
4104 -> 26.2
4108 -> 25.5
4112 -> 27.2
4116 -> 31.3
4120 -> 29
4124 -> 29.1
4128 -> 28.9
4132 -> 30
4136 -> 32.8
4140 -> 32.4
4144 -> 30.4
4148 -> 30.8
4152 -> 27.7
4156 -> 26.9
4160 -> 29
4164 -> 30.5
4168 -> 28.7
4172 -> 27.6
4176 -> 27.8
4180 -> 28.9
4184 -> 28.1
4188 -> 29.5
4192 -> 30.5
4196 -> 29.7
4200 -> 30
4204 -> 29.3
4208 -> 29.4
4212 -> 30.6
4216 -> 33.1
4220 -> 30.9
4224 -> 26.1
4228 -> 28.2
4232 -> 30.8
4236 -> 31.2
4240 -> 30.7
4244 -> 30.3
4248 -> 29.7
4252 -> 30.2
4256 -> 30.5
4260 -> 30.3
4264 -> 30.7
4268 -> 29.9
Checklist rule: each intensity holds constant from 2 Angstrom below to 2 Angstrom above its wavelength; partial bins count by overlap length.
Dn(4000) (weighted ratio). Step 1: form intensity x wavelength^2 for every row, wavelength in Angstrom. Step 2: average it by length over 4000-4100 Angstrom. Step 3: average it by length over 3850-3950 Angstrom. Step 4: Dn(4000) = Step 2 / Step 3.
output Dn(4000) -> 1.31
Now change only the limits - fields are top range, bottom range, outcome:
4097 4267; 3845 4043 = 1.28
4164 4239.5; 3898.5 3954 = 1.33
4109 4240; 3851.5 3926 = 1.36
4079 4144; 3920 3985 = 1.36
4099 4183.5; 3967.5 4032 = 1.11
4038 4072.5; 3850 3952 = 1.34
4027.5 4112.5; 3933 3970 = 1.33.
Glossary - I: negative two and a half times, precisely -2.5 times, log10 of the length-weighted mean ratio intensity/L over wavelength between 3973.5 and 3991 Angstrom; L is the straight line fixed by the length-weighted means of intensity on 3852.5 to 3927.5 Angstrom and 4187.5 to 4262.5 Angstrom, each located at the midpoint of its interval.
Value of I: 0.04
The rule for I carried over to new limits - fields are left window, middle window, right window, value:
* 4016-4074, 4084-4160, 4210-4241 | 0.059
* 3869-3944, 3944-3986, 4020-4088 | 0.141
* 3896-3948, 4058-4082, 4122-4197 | -0.074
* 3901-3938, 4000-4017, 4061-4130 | -0.148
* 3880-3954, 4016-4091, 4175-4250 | -0.122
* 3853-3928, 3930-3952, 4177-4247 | 0.129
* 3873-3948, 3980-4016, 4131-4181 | -0.140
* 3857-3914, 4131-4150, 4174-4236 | -0.101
